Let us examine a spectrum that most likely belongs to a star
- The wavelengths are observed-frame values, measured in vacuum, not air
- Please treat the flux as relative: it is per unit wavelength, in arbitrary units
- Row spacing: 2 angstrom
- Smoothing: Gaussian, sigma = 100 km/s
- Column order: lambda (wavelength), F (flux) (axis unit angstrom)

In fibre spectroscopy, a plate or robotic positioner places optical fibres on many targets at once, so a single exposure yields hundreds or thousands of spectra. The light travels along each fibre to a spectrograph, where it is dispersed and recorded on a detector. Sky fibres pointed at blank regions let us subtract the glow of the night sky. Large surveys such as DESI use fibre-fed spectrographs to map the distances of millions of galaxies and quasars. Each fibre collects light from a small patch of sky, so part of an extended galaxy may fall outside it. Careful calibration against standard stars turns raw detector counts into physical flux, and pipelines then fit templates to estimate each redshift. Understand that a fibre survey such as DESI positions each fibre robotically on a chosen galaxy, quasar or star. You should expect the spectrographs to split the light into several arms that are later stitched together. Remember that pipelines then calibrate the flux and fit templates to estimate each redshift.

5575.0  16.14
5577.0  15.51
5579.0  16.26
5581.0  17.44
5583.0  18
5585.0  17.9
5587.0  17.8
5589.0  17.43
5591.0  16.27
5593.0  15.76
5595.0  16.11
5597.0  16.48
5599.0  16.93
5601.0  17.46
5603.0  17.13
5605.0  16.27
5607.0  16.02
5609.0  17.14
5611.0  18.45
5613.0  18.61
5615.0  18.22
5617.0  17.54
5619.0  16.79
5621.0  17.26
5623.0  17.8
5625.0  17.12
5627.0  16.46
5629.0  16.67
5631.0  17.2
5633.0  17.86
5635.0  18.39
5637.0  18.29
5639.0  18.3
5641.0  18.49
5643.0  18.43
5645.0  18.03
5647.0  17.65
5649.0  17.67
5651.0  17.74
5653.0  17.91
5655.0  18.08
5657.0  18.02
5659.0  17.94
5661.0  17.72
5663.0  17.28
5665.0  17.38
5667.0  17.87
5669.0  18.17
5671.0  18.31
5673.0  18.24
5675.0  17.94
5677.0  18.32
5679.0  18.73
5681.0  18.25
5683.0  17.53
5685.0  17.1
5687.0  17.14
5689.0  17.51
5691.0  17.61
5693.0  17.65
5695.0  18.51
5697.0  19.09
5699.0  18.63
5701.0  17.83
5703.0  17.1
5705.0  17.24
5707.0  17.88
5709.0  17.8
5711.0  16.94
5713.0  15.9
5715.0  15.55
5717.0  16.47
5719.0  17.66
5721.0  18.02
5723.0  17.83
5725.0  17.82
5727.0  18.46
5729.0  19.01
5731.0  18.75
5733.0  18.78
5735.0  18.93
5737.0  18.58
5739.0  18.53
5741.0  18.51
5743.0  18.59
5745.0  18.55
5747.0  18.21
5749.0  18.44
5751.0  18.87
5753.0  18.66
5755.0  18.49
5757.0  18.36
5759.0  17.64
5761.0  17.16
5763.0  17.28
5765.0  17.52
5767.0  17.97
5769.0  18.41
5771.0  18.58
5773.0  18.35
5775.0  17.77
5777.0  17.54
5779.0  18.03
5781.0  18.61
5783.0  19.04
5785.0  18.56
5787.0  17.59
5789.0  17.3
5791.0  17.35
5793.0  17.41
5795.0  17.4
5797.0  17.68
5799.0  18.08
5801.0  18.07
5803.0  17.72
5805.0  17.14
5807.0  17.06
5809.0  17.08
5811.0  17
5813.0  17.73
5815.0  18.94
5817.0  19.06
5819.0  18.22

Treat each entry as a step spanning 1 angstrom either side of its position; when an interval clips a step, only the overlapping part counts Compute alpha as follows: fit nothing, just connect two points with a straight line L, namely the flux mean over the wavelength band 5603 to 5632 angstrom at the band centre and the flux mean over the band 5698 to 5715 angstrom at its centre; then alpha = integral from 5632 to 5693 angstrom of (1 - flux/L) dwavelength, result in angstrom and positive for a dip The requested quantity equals -2.3 angstrom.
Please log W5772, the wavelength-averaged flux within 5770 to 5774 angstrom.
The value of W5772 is 18.5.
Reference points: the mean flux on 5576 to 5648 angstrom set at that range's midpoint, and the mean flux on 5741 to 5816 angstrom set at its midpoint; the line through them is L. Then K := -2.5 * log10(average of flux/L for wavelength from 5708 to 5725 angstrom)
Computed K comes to 0.04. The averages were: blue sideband 17.3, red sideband 18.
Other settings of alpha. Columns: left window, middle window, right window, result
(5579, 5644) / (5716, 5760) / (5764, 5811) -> -1.6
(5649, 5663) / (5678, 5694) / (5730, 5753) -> 0.4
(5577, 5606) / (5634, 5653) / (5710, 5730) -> -1.1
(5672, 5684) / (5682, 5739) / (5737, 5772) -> 1.3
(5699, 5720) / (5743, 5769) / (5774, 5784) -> -0.4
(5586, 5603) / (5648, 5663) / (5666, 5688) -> -0.1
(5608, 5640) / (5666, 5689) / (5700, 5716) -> -0.9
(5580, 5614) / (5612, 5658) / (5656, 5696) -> -0.7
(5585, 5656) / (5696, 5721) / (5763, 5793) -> 0.5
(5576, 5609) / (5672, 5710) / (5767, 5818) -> -1.2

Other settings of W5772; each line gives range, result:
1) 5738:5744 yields 18.5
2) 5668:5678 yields 18.2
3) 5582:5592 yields 17.5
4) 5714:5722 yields 16.9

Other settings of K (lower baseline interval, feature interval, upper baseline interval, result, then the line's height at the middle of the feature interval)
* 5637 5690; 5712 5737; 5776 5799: 0.01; 17.9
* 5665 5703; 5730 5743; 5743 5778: -0.04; 18.1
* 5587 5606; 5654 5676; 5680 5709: -0.03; 17.5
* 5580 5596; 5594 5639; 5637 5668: 0.01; 17.5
